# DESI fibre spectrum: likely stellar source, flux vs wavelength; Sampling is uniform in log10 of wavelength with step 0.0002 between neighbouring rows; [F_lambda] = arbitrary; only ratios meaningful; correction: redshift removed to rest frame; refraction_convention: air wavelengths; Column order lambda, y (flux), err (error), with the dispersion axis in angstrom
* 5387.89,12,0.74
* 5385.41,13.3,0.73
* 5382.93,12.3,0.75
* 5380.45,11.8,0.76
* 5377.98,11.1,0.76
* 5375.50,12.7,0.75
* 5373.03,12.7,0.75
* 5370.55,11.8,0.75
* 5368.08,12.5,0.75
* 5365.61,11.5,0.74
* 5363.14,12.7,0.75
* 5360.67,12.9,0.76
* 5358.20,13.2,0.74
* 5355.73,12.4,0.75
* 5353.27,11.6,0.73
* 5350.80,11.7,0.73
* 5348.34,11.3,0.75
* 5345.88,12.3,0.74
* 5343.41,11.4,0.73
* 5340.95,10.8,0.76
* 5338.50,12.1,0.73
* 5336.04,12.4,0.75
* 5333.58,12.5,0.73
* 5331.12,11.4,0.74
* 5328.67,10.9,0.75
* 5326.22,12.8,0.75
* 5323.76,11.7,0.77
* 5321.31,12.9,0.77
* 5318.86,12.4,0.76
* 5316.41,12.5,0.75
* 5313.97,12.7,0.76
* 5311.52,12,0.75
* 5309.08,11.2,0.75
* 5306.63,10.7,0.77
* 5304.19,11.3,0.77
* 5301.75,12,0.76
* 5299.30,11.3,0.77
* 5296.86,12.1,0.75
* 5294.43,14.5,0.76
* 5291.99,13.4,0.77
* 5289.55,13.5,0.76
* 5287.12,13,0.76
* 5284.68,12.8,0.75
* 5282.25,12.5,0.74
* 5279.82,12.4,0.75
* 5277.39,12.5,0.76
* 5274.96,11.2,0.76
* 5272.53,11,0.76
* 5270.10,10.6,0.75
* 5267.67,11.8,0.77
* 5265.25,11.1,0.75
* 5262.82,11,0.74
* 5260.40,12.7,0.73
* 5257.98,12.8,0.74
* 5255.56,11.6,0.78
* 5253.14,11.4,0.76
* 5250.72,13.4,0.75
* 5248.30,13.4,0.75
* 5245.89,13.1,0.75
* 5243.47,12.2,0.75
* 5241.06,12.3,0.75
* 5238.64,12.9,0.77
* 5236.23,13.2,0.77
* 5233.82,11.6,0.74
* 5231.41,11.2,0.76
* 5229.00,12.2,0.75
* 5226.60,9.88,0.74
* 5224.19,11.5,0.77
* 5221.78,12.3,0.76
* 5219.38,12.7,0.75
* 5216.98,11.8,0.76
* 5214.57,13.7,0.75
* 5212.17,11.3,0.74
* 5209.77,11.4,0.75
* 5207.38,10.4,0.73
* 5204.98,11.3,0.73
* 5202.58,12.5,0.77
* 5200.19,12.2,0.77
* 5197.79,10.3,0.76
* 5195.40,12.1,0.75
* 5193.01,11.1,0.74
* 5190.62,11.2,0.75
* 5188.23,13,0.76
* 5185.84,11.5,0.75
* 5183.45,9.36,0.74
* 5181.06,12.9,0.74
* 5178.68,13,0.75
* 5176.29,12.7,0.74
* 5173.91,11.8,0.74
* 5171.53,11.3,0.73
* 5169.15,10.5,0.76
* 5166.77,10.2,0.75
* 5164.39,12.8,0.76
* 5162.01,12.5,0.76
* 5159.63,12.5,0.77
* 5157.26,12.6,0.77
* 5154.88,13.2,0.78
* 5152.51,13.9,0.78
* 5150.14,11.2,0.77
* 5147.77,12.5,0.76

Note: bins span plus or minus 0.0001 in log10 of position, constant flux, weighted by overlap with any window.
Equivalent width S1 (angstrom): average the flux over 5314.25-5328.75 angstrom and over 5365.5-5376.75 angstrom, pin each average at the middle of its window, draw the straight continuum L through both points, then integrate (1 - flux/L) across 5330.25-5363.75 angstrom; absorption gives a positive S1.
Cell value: 0.8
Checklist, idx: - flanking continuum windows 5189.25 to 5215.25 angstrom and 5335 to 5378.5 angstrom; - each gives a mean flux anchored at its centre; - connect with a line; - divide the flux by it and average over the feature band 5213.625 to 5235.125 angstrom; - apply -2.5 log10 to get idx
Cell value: -0.02 mag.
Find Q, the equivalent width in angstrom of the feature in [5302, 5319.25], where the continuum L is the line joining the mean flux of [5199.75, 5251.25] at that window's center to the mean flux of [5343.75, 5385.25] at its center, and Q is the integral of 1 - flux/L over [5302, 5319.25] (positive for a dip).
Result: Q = 0.47 angstrom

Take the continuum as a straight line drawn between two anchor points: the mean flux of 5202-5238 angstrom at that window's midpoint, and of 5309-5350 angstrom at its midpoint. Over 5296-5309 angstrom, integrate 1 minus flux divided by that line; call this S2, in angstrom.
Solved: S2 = 0.54 angstrom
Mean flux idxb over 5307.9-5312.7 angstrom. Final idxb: 11.6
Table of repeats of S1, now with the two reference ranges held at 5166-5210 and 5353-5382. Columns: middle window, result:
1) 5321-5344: 0.5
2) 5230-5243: -0.6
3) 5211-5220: -0.6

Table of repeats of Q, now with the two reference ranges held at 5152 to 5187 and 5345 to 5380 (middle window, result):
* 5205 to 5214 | 0.59 angstrom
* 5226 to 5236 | 0.47 angstrom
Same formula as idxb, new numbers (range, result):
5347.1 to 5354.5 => 11.5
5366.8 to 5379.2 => 12.2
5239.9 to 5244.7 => 12.3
